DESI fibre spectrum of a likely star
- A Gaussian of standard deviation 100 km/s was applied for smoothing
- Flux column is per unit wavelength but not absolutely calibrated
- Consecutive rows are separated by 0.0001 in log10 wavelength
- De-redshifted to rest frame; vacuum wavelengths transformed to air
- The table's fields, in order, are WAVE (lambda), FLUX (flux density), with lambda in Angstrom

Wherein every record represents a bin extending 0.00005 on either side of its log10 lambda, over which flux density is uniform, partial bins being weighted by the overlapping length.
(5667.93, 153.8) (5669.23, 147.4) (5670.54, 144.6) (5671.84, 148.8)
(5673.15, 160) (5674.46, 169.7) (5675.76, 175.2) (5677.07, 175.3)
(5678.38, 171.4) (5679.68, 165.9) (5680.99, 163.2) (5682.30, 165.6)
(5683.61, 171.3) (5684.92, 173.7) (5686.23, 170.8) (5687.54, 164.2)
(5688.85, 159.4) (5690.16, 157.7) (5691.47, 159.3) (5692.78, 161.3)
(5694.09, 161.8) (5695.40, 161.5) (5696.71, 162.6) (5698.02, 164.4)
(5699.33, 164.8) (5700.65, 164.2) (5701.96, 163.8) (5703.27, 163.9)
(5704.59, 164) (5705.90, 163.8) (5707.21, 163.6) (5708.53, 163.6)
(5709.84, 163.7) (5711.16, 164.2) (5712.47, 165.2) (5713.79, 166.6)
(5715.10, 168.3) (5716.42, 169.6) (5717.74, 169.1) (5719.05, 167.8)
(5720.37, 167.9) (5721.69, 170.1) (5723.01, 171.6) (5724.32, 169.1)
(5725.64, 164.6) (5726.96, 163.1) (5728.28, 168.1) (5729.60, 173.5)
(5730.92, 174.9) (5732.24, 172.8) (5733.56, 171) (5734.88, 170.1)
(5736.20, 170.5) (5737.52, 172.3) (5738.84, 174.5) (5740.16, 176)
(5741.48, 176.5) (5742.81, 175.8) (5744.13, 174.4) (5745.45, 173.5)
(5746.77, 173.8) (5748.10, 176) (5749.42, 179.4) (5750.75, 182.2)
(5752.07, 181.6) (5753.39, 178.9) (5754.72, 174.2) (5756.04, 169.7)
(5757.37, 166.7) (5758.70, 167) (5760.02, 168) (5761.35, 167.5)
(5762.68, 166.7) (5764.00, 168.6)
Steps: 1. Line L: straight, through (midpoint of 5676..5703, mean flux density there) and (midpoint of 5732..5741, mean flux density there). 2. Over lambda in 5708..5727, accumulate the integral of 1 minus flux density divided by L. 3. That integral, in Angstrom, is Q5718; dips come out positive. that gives 0.3 Angstrom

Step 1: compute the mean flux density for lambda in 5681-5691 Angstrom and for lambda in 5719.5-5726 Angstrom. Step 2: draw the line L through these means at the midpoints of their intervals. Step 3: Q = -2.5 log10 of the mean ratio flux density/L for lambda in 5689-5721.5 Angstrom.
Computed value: 0.02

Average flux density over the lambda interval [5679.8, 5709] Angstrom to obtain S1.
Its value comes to 164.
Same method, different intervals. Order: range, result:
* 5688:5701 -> 162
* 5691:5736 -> 166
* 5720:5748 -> 172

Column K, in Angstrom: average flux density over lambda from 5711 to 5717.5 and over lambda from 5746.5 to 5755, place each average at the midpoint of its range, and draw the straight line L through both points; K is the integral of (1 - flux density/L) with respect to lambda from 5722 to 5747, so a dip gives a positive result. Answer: 0.2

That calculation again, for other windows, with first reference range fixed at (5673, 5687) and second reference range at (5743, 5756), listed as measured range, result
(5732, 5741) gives 0.2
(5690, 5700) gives 0.5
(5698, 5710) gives 0.6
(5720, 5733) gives 0.4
